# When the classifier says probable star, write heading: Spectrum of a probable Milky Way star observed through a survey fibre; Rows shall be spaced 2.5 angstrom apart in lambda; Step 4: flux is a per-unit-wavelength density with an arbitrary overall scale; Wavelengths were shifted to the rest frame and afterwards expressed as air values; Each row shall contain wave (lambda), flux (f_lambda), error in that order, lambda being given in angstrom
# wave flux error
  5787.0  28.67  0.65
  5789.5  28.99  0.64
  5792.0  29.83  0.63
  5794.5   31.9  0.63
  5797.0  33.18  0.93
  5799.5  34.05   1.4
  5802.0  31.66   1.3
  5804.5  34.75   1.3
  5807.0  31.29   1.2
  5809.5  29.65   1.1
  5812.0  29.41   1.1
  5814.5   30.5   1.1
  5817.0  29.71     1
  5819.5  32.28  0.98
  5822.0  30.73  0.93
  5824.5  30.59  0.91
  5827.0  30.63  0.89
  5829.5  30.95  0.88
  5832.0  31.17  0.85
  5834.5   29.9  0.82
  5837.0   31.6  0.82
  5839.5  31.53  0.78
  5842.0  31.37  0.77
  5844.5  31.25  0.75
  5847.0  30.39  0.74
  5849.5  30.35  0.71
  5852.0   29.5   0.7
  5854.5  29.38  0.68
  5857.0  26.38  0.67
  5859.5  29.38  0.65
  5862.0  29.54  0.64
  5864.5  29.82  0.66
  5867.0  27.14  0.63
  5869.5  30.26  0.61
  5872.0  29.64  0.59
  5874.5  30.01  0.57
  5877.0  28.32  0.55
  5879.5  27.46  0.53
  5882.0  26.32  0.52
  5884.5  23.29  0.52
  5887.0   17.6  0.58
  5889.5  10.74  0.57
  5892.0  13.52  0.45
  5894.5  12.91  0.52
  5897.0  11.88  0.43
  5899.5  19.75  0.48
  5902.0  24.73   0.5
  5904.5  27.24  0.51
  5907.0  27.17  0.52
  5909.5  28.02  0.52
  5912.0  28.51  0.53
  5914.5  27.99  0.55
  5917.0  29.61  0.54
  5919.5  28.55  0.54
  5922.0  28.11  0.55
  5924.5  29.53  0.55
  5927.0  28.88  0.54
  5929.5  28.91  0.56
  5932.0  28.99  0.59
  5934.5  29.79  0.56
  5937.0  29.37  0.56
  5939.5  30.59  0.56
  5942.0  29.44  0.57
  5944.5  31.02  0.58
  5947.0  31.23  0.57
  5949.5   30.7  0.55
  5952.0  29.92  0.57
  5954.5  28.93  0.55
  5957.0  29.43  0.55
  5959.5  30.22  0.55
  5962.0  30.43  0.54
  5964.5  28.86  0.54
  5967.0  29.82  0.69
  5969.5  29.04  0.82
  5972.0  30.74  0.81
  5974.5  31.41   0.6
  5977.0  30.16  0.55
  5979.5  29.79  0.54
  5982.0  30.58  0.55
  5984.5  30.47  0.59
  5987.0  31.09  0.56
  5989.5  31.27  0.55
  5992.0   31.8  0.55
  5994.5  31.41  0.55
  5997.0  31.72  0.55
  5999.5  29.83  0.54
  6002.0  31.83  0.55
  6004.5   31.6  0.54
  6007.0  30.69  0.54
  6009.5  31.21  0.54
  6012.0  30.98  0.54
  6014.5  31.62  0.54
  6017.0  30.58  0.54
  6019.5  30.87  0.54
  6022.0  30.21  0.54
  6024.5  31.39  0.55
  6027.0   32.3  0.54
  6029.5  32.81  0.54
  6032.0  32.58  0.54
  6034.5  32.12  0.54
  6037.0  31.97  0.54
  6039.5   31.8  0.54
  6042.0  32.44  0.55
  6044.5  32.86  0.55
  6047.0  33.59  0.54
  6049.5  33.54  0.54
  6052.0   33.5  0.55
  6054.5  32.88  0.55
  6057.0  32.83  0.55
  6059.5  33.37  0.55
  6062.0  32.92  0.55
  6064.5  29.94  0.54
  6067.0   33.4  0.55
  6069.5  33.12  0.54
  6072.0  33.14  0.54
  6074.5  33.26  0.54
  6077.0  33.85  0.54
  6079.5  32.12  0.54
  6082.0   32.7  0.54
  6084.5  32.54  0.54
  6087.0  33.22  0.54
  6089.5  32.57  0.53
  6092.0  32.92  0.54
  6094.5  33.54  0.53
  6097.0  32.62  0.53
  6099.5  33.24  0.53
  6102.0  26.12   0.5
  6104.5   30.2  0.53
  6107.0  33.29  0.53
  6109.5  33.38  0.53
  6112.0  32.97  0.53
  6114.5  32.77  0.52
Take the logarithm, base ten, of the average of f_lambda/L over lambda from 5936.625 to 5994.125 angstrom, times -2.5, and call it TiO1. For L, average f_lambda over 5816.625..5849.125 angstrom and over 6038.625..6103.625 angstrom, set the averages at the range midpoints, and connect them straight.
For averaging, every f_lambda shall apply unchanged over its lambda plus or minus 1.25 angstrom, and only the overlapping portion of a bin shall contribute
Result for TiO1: 0.05 mag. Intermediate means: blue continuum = 30.9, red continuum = 32.6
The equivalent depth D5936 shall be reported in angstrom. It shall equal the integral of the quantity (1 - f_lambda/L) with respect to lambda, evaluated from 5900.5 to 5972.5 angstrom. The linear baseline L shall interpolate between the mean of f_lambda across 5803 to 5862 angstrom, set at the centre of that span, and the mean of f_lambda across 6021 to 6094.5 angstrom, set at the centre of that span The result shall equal 5.5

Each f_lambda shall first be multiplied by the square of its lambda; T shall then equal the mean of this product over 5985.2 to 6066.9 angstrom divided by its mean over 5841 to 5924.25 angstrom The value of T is 1.29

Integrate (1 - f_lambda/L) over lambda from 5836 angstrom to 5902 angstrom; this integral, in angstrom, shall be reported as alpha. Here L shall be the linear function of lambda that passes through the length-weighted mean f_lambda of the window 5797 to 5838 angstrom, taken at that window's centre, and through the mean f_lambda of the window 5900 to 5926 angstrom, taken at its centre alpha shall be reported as 8.4 angstrom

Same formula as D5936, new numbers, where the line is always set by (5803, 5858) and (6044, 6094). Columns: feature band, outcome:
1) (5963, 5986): 1.4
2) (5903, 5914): 1.3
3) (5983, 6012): 1.0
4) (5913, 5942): 2.2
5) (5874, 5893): 5.6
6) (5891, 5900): 4.9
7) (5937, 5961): 1.2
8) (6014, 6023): 0.5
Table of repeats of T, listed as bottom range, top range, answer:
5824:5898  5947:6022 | 1.19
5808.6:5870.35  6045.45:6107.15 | 1.17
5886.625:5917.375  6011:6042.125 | 1.54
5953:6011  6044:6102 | 1.11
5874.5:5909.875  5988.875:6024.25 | 1.50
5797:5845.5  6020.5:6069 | 1.12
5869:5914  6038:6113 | 1.50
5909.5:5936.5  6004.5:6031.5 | 1.12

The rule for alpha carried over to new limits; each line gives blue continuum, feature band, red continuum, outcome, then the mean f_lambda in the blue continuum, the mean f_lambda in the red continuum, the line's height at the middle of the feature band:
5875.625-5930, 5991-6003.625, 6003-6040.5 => -0.57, 24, 31.5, 30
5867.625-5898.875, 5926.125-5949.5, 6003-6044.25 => -3.82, 21.9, 31.6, 25.7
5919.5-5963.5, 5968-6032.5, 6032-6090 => 0.31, 29.7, 32.8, 31.2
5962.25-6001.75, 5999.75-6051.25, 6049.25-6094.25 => -0.22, 30.6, 32.9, 31.7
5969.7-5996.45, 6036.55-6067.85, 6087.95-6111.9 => -1.15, 30.8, 32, 31.5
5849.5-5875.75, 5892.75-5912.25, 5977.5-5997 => 5.09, 29.2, 30.9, 29.7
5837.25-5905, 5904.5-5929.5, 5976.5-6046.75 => -0.85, 25.6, 31.4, 27.5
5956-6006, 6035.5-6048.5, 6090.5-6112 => -0.52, 30.6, 32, 31.3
